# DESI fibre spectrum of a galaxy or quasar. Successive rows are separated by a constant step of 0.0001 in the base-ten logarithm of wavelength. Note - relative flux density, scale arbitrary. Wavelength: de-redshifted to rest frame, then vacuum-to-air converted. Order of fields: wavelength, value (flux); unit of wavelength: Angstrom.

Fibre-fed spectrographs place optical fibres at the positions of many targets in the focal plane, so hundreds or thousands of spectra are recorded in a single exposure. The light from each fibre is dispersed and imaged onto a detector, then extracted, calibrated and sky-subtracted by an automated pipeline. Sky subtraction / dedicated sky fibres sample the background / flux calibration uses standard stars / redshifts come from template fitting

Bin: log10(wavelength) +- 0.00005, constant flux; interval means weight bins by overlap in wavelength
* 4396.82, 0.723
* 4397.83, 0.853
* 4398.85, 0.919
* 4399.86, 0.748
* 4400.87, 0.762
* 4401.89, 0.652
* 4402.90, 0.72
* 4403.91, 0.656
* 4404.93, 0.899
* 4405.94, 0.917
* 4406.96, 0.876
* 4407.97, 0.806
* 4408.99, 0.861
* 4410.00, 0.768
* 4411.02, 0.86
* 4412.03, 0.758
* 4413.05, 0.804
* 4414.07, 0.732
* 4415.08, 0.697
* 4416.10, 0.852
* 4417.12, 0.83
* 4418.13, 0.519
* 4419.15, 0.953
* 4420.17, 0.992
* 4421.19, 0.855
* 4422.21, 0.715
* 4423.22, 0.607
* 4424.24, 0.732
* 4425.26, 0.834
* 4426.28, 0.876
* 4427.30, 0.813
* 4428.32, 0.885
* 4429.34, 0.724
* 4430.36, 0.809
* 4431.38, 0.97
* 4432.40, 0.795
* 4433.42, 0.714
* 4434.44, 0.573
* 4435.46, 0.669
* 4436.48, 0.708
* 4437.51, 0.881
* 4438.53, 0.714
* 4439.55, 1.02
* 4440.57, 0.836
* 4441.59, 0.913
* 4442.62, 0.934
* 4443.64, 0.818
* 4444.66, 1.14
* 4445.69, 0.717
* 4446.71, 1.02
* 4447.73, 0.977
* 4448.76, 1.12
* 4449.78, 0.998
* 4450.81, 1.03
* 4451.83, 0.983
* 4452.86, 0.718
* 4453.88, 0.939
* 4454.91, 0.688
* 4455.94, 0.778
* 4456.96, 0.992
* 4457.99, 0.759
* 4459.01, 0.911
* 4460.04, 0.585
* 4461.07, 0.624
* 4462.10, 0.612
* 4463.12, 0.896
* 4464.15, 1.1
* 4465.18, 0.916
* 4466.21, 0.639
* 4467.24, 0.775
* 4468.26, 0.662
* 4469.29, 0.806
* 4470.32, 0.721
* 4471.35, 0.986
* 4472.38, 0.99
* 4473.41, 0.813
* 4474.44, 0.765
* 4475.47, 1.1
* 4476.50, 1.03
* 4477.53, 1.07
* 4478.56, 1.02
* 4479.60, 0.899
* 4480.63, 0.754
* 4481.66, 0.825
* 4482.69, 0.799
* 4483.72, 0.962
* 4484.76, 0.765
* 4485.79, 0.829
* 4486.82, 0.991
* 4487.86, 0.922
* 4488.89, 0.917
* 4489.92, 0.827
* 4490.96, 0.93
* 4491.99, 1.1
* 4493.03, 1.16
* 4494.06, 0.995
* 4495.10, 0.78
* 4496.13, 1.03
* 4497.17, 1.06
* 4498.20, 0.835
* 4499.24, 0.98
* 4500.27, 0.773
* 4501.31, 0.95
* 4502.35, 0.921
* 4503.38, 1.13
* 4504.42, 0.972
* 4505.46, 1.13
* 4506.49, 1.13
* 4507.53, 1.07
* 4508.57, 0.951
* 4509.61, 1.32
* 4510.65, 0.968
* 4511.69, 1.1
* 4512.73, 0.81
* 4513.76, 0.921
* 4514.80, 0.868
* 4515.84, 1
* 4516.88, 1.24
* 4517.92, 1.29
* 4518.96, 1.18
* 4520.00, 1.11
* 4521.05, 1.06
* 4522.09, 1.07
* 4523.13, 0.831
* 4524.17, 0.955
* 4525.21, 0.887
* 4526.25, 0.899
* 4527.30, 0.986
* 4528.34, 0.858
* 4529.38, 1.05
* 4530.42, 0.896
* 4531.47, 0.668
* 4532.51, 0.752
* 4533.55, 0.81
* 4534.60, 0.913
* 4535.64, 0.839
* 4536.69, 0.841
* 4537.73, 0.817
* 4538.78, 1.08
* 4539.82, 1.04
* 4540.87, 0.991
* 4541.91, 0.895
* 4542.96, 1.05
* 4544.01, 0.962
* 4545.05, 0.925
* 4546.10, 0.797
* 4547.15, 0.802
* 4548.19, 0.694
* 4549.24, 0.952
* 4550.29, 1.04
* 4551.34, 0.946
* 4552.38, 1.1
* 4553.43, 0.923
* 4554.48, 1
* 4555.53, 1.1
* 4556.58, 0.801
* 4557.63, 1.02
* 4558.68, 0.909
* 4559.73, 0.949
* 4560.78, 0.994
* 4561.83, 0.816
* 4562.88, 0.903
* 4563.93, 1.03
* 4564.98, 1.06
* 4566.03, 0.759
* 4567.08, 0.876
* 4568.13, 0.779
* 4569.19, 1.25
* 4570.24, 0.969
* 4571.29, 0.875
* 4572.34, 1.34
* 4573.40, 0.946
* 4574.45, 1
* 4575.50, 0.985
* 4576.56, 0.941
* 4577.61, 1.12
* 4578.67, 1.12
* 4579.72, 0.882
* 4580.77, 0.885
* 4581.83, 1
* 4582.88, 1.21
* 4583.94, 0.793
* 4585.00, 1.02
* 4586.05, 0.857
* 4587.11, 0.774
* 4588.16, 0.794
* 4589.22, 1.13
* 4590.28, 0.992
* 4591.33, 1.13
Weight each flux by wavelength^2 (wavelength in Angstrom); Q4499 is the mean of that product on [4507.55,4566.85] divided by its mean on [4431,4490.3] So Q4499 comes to 1.1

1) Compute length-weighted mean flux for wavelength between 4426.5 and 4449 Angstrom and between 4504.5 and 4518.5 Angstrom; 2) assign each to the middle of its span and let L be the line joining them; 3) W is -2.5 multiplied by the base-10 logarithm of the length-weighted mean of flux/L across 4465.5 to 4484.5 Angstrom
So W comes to 0.11 mag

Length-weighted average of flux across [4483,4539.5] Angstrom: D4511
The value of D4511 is 0.965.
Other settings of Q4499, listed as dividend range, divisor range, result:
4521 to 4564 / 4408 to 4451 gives 1.17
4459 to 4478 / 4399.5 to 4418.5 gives 1.11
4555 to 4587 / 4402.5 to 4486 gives 1.23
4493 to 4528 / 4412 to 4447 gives 1.29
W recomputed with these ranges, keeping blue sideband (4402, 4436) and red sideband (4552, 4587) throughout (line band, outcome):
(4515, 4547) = -0.033 mag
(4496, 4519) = -0.144 mag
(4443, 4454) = -0.156 mag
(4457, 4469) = 0.083 mag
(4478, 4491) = -0.012 mag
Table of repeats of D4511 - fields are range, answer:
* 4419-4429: 0.82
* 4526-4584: 0.945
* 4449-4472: 0.828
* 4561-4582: 0.977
